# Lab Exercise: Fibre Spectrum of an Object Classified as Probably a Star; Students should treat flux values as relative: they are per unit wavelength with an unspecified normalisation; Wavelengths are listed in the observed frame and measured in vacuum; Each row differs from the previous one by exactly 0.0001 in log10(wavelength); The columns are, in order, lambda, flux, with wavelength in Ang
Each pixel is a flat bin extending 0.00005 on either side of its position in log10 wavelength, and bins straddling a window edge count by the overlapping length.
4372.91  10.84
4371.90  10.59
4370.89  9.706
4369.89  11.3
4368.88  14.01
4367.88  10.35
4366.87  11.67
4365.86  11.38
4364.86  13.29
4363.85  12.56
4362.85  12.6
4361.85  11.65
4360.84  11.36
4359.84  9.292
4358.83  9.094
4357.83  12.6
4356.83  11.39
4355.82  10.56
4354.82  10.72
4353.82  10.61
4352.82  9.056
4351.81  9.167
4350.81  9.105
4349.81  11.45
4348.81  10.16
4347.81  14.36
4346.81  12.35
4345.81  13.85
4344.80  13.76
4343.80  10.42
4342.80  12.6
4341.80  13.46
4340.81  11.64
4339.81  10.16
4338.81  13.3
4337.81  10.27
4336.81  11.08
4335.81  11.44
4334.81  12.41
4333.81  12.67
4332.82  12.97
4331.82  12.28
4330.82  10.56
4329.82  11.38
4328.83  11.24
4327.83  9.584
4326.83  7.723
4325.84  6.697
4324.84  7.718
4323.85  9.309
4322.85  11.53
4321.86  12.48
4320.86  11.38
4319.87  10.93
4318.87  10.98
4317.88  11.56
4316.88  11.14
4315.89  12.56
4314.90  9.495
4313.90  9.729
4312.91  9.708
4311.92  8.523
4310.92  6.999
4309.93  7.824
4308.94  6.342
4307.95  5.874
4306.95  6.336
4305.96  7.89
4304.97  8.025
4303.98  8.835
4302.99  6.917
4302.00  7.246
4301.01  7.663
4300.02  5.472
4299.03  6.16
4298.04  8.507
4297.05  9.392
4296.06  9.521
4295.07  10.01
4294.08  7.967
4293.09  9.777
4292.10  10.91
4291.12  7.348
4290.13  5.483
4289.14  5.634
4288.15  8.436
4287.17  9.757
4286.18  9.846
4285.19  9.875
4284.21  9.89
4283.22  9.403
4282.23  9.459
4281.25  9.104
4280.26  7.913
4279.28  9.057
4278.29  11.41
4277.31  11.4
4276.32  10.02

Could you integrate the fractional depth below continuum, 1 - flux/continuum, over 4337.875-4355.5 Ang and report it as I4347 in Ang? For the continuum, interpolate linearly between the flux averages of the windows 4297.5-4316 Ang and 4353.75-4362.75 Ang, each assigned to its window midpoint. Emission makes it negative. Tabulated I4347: -2.3 Ang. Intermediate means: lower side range 7.81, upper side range 10.9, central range 11.5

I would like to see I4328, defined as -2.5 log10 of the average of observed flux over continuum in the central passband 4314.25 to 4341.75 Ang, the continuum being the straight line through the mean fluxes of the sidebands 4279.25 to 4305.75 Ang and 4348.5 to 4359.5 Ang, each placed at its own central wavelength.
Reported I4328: -0.15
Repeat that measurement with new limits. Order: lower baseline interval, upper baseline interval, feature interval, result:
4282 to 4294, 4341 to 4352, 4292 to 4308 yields 0.17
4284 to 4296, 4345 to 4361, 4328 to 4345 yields -0.14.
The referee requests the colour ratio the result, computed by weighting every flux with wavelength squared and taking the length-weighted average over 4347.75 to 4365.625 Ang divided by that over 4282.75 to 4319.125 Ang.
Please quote 1.3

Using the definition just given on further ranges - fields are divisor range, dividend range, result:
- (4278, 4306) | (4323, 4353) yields 1.33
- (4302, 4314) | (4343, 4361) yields 1.48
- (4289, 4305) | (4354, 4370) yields 1.48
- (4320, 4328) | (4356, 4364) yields 1.19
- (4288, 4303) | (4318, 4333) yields 1.33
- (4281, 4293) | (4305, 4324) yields 1.09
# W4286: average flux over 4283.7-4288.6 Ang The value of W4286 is 9.58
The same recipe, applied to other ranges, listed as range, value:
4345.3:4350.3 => 12.4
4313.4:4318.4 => 10.9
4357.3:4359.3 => 10.9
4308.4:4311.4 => 7.05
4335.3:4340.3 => 11.2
